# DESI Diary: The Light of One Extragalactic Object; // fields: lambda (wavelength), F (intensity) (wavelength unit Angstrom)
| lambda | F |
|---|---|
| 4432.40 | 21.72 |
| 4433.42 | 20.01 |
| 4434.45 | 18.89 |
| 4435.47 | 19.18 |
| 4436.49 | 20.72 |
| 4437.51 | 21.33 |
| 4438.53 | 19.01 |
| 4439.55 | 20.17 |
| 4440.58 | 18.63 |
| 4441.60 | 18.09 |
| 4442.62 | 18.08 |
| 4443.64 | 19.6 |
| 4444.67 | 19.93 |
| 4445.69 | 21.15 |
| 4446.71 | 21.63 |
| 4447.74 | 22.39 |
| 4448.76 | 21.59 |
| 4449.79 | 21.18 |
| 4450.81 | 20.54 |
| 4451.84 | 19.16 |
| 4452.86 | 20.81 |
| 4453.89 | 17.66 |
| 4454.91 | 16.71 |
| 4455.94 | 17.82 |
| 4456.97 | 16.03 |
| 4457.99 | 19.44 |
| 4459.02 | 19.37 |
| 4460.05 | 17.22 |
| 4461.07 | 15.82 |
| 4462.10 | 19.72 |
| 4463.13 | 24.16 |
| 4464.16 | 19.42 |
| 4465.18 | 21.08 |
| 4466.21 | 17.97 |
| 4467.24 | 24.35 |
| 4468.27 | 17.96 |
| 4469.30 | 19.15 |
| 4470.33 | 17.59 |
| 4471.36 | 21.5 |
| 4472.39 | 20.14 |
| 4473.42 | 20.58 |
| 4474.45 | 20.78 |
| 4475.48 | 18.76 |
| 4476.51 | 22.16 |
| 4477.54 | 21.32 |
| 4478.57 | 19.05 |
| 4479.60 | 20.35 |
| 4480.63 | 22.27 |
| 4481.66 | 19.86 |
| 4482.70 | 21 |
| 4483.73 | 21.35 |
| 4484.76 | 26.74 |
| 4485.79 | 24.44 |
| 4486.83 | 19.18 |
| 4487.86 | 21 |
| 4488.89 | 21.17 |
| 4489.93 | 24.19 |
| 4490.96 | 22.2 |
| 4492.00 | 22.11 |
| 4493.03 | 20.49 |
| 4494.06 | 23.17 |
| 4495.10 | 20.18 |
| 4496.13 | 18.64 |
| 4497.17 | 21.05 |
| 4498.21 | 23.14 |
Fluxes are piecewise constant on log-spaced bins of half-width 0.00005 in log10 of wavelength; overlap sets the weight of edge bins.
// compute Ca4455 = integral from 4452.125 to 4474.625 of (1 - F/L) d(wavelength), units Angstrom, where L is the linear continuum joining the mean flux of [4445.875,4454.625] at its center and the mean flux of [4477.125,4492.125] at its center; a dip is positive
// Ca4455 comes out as 1.8 Angstrom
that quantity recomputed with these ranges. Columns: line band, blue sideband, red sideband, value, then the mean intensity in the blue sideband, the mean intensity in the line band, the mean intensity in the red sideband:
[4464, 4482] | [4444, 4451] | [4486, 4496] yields 0.9 Angstrom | 21.2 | 20.3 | 21.5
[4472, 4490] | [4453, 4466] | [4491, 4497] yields -1.0 Angstrom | 18.7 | 21.3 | 21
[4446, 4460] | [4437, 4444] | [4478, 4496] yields 0.3 Angstrom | 19.3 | 19.5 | 21.6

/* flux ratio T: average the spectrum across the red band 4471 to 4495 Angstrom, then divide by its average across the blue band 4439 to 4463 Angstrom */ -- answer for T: 1.11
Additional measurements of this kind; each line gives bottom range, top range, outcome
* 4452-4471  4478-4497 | 1.13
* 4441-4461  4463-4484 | 1.06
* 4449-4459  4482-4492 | 1.18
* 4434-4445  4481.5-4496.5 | 1.12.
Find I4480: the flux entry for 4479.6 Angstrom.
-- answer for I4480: 20.35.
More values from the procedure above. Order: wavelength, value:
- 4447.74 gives 22.39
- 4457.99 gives 19.44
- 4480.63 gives 22.27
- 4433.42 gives 20.01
